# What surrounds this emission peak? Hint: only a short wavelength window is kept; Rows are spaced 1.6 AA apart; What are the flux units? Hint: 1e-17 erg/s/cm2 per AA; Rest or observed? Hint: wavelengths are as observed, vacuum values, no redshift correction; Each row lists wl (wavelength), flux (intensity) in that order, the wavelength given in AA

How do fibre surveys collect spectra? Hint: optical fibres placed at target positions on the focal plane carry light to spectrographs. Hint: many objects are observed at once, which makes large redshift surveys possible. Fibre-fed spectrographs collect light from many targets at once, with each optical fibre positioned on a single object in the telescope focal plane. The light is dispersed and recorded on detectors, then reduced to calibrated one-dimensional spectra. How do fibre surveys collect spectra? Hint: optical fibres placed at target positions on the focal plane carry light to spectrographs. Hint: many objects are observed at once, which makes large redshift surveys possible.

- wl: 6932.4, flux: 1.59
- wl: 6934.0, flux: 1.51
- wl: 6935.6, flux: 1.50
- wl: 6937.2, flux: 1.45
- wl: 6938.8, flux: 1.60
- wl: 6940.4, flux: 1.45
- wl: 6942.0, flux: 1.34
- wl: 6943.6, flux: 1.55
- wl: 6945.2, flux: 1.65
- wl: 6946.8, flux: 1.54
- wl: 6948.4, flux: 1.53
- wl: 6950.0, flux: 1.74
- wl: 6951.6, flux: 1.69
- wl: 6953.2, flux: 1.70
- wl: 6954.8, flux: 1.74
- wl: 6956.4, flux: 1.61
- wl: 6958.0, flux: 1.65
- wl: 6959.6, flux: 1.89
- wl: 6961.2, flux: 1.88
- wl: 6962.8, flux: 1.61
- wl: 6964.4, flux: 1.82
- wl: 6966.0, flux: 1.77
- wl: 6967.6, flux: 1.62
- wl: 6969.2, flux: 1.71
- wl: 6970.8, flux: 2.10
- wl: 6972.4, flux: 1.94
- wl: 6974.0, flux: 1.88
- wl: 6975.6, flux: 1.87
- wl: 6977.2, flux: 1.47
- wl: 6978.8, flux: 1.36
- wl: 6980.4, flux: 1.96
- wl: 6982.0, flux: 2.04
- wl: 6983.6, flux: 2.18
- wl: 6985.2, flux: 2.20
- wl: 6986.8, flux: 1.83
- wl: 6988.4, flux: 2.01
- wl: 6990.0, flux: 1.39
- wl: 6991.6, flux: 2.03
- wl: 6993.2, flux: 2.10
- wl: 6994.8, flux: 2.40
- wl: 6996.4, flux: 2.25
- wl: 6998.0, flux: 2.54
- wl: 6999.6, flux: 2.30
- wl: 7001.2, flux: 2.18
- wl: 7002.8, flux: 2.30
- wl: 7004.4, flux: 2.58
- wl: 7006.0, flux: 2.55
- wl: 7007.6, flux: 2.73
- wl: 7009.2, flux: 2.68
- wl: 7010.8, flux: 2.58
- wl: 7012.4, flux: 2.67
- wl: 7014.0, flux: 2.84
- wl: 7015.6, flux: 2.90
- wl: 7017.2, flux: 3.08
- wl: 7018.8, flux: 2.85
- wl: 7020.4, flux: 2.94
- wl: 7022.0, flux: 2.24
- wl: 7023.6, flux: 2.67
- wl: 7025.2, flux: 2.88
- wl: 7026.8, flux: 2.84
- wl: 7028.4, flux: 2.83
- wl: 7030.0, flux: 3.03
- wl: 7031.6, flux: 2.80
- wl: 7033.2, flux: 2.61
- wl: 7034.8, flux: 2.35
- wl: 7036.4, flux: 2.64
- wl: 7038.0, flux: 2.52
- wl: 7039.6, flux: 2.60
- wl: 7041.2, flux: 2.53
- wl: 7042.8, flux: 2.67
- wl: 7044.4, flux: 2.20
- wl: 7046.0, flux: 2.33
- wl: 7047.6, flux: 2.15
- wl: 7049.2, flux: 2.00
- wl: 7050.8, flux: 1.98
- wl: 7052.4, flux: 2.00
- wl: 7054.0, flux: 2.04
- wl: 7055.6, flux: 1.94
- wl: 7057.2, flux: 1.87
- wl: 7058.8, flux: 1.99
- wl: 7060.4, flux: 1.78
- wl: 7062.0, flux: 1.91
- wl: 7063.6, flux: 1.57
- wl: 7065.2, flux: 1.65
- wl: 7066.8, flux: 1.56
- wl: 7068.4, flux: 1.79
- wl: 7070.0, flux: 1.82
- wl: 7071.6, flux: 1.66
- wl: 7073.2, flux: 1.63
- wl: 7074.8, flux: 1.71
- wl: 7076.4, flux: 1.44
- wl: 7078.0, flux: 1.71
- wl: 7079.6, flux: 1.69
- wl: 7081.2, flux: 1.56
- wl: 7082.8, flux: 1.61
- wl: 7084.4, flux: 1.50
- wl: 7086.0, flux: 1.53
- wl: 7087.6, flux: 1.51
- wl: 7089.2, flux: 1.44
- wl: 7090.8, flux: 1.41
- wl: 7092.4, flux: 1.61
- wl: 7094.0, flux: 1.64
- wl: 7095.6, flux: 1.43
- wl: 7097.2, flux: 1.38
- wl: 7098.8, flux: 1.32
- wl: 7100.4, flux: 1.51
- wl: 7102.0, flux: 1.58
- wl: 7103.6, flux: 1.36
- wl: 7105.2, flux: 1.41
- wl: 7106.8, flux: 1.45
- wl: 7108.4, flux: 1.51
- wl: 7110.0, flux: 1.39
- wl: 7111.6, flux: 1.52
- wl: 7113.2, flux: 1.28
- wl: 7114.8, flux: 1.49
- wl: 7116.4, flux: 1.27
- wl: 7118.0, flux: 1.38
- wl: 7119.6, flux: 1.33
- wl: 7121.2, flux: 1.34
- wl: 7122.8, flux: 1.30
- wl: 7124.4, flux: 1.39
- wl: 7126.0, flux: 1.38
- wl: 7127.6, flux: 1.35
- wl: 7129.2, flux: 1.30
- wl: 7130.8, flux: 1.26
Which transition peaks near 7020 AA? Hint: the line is C IV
